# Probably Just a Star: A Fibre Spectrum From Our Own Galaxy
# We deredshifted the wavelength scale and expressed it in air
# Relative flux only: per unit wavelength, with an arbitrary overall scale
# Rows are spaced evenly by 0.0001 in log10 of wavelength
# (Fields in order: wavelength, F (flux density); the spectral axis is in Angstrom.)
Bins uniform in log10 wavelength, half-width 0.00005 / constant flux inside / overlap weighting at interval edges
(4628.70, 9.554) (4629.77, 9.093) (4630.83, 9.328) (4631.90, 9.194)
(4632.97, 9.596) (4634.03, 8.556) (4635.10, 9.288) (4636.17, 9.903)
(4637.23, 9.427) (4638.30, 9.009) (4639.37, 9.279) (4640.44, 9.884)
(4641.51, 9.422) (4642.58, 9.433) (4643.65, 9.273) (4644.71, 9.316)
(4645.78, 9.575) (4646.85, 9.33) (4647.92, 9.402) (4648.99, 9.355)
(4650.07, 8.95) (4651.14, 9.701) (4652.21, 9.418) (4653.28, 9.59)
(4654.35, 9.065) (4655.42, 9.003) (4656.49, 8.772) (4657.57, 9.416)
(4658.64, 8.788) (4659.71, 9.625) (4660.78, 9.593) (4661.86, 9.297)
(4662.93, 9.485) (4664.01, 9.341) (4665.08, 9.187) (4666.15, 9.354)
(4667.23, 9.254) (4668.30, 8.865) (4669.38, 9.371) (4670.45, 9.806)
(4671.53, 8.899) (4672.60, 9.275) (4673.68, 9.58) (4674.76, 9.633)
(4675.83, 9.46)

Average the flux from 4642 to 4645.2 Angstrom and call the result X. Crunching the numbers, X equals 9.36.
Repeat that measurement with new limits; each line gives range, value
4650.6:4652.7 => 9.57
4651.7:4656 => 9.28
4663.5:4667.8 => 9.3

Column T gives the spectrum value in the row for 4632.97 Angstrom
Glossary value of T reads 9.596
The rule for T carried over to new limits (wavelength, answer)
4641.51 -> 9.422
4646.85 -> 9.33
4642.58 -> 9.433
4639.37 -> 9.279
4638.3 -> 9.009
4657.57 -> 9.416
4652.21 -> 9.418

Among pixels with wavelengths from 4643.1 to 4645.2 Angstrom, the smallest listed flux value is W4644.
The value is 9.273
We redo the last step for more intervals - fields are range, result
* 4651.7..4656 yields 9.003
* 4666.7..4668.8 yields 8.865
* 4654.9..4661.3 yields 8.772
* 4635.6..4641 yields 9.009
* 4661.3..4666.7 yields 9.187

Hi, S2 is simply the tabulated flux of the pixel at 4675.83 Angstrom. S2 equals 9.46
